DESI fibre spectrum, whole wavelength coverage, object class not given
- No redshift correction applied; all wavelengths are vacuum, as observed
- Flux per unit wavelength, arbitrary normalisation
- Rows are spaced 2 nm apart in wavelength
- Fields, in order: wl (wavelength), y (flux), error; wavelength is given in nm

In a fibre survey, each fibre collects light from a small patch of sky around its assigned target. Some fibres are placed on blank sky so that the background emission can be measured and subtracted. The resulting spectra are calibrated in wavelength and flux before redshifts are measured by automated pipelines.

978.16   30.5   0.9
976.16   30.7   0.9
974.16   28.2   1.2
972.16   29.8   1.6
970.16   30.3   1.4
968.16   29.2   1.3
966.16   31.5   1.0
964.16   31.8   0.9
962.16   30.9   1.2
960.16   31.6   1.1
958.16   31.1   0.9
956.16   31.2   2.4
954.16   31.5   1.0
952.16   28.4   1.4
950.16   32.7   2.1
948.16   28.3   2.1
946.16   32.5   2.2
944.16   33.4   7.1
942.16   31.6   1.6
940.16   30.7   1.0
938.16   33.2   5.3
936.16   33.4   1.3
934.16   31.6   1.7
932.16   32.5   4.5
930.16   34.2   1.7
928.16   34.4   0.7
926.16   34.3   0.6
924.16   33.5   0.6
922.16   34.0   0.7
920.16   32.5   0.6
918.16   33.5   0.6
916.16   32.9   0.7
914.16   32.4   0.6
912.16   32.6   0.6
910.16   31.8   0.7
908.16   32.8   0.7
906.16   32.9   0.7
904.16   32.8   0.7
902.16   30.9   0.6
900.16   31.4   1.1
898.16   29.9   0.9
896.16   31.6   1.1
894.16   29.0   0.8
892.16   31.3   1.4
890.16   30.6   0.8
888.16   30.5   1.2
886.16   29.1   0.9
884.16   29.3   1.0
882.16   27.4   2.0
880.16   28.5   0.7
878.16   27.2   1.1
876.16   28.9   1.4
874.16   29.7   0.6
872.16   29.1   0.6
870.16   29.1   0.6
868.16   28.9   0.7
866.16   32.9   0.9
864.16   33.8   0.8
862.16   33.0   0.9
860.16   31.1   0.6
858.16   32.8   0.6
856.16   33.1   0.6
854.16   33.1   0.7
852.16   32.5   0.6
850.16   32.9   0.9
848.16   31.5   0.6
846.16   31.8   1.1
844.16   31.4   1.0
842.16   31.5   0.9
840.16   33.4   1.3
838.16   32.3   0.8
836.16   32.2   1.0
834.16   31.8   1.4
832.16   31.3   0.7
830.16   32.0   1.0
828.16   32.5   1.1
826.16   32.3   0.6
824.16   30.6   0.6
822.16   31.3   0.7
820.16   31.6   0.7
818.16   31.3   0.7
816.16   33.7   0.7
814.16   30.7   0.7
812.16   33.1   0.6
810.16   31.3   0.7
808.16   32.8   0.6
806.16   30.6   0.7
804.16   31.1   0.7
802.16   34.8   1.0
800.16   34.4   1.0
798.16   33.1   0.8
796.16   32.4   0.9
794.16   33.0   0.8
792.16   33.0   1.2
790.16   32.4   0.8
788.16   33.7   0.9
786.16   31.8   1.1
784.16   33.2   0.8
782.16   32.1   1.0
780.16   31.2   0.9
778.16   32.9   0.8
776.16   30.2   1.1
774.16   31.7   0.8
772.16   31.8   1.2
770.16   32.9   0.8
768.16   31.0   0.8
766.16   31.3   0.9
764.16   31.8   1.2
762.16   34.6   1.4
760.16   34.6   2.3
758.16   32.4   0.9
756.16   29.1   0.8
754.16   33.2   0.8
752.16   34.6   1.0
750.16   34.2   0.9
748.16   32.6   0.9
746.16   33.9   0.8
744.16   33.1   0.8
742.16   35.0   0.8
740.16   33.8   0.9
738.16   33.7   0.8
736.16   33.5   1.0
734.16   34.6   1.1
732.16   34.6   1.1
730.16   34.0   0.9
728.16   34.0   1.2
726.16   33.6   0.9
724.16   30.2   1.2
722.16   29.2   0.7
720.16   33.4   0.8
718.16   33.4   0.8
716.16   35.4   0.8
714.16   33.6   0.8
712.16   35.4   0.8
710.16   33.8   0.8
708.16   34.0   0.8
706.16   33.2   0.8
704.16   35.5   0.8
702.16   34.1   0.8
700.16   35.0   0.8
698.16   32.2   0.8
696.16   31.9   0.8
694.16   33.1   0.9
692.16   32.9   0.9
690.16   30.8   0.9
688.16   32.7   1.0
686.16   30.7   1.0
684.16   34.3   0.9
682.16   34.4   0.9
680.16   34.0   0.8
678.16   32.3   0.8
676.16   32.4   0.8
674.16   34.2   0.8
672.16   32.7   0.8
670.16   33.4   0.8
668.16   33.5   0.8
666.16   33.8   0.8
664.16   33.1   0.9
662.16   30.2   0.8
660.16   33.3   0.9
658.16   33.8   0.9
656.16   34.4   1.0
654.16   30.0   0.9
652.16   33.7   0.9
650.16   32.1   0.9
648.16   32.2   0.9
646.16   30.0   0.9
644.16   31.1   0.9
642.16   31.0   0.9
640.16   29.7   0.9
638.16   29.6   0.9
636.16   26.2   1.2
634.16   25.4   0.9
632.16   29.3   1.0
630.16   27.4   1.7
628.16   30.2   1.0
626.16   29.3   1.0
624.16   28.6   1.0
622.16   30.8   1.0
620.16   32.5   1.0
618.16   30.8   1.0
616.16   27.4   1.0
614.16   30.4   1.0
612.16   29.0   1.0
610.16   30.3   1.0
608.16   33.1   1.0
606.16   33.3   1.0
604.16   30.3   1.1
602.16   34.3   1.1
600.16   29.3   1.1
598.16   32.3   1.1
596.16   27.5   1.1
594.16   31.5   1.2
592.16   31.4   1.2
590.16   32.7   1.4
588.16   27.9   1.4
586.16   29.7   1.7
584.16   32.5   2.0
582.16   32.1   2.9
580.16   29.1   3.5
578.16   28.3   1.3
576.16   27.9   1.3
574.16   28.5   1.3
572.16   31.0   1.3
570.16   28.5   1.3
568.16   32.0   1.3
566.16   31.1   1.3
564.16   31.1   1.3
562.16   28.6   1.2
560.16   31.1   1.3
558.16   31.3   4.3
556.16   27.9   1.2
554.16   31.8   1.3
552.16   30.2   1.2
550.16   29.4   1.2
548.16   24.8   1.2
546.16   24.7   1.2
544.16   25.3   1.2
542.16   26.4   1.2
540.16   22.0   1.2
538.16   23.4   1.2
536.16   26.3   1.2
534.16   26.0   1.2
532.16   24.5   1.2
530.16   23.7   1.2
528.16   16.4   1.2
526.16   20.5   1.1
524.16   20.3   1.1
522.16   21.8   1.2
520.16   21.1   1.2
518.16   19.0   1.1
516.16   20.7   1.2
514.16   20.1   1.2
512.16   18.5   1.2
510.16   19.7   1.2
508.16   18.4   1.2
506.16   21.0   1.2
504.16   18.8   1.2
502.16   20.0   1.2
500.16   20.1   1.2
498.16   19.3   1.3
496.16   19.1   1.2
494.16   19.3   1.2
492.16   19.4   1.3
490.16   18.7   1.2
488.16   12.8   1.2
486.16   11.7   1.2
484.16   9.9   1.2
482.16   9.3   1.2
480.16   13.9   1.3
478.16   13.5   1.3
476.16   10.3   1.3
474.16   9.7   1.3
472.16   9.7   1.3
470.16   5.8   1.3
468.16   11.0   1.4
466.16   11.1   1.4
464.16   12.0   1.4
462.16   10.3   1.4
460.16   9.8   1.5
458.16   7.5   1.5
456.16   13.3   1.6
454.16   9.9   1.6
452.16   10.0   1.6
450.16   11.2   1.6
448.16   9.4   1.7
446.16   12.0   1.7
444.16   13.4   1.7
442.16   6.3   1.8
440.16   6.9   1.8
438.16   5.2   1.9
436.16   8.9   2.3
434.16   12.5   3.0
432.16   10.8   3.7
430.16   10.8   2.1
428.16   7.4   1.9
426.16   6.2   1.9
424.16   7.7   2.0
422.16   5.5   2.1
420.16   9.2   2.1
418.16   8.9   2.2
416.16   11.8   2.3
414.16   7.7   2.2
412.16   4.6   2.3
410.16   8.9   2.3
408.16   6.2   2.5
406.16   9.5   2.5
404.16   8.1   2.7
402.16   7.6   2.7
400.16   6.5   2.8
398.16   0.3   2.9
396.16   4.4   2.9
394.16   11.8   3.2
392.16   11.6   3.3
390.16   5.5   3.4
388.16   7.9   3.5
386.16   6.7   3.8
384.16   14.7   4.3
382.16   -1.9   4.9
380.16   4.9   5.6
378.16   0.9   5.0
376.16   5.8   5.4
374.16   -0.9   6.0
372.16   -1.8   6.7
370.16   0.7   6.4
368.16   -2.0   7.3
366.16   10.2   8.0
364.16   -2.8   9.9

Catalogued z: 0.23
